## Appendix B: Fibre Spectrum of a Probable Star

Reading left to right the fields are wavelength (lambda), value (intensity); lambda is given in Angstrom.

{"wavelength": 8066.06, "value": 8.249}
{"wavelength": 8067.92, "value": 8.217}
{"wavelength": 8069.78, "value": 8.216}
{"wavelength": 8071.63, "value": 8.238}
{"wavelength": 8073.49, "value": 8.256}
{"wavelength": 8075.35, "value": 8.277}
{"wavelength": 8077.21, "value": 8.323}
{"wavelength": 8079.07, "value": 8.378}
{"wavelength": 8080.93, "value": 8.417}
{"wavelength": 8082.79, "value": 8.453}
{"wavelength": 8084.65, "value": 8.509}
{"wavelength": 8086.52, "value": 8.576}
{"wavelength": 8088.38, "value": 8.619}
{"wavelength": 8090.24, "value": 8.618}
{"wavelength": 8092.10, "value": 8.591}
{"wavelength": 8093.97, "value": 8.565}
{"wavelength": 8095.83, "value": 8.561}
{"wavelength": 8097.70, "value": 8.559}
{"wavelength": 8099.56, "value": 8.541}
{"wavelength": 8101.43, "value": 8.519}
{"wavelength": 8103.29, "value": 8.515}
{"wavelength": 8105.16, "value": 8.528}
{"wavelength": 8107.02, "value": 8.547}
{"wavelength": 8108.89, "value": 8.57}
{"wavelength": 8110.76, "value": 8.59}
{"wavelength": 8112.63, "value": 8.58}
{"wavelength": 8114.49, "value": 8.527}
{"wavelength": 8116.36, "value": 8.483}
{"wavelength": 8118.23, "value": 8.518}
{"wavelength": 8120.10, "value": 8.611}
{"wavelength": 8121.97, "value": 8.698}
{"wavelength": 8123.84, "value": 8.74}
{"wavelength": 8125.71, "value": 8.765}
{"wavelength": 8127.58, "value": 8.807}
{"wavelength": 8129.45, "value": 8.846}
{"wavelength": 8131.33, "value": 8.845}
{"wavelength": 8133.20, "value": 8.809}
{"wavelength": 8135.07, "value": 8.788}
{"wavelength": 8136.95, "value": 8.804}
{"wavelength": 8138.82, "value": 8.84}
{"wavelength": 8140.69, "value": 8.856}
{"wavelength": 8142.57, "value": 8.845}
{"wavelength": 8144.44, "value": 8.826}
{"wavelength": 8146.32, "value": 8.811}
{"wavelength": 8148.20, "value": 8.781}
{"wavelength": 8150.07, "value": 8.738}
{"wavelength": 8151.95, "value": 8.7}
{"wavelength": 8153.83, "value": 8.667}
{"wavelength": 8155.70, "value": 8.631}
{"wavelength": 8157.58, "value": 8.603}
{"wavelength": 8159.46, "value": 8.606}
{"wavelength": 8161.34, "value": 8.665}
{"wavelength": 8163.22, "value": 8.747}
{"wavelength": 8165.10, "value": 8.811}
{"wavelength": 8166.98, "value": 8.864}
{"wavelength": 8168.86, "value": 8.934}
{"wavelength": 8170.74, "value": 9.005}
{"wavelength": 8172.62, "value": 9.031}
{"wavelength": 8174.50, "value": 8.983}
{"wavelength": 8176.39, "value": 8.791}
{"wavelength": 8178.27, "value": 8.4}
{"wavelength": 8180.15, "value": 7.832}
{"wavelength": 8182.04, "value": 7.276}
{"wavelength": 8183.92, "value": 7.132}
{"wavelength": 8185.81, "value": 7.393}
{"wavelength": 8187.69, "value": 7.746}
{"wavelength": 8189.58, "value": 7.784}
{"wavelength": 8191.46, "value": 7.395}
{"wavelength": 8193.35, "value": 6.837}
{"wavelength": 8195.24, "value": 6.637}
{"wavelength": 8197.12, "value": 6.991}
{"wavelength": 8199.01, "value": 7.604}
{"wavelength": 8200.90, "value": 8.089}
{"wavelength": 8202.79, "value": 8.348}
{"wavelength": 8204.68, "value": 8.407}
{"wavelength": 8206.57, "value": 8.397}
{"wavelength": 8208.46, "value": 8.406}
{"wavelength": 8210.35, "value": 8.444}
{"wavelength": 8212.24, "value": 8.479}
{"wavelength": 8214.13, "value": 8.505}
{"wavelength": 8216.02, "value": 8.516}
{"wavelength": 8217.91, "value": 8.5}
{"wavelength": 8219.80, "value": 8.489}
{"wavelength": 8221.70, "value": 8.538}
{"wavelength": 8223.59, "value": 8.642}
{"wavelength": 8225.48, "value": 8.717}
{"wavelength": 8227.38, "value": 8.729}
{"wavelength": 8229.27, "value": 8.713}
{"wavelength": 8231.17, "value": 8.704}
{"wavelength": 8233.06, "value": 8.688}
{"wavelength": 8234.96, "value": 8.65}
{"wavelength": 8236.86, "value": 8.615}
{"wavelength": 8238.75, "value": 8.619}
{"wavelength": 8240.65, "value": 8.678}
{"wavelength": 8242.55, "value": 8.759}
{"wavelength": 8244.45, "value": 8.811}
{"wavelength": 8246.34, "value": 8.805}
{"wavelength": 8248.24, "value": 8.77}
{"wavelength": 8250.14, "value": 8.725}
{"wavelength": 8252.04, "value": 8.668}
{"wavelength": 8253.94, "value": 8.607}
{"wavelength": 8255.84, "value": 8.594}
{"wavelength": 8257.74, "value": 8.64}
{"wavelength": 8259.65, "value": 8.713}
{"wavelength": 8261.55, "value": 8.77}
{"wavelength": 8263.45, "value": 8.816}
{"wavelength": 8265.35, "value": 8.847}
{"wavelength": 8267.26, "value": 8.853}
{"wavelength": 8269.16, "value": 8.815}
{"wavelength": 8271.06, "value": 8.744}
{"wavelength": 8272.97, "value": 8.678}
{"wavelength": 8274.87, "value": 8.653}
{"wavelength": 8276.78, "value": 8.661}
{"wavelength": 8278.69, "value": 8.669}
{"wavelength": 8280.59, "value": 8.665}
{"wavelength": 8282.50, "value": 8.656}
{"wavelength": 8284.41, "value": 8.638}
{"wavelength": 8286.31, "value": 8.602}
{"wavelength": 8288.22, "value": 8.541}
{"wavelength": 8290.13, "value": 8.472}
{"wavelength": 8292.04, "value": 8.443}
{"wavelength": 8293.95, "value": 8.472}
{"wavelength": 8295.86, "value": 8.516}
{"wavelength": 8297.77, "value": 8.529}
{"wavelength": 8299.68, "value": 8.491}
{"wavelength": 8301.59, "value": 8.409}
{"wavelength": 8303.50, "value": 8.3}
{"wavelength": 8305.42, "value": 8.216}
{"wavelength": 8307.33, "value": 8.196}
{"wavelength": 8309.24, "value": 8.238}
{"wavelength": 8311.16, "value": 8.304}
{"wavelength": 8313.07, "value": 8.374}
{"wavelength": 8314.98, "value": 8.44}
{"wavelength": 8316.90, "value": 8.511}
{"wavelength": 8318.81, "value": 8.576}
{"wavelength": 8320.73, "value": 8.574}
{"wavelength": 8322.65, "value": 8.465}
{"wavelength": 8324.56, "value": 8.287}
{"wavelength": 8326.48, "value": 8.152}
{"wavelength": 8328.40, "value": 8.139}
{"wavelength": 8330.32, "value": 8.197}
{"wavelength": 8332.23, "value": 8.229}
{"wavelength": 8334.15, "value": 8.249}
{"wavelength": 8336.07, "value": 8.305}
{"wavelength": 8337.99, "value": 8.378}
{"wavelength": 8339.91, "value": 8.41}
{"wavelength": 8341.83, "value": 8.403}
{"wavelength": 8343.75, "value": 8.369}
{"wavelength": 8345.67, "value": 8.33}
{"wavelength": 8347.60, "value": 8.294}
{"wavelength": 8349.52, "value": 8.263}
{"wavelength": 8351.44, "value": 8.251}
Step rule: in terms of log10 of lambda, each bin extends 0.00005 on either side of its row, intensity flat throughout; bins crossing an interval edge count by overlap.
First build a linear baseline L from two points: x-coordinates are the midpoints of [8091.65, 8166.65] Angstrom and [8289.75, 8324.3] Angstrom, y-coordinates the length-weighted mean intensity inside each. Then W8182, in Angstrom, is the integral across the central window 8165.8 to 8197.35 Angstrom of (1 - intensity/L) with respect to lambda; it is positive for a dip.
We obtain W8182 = 2.3 Angstrom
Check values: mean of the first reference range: 8.68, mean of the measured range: 7.97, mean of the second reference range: 8.41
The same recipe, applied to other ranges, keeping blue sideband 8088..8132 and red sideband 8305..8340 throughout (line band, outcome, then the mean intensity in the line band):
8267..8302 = -0.9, 8.61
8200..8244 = -0.5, 8.55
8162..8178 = -0.6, 8.87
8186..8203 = 2.1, 7.45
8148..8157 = -0.1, 8.7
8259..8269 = -0.5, 8.81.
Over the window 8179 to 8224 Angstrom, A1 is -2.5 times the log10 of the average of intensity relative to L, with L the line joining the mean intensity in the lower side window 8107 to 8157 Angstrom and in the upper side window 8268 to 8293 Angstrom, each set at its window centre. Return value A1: 0.10 mag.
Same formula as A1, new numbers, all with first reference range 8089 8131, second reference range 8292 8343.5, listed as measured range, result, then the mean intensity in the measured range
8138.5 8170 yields -0.03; 8.76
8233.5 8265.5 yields -0.03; 8.71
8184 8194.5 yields 0.15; 7.39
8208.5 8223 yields 0.00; 8.5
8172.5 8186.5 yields 0.06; 8.06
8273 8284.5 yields -0.03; 8.66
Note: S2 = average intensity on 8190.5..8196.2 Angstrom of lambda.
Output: 6.97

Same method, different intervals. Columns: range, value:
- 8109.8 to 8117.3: 8.55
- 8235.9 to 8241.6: 8.64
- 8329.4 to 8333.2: 8.23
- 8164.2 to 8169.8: 8.87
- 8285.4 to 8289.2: 8.56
